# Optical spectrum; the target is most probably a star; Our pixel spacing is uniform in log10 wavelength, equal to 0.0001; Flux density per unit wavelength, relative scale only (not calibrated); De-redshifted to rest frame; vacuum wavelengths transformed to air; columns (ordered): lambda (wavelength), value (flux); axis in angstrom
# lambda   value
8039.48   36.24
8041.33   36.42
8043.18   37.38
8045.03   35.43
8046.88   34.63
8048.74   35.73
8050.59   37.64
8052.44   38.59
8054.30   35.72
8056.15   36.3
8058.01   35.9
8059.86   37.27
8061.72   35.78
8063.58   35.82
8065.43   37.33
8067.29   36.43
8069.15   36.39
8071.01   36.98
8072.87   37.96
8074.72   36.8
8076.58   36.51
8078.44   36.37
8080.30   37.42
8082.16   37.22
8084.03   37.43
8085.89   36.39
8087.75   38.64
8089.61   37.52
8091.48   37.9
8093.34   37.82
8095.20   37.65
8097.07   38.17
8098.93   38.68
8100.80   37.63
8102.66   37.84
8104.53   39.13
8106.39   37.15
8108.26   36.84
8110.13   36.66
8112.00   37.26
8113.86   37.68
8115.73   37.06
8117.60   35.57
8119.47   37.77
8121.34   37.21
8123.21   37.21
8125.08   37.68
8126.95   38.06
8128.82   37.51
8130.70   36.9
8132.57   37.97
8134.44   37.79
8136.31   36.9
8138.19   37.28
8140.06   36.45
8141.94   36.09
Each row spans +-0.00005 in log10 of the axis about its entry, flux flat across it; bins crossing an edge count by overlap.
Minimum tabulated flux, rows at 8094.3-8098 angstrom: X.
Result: 37.65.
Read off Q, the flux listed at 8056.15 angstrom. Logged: 36.3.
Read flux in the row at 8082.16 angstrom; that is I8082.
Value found 37.22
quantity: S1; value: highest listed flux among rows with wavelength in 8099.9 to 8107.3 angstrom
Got 39.13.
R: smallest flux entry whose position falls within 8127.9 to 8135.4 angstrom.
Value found 36.9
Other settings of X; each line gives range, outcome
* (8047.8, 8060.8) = 35.72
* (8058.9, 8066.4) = 35.78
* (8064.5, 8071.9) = 36.39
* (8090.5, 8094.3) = 37.82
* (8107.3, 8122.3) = 35.57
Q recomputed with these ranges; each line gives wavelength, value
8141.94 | 36.09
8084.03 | 37.43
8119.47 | 37.77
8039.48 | 36.24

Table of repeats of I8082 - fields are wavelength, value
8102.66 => 37.84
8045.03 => 35.43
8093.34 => 37.82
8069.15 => 36.39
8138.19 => 37.28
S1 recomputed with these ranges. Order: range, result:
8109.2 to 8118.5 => 37.68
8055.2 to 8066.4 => 37.33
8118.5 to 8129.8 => 38.06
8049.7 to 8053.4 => 38.59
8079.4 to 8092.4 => 38.64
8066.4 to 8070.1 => 36.43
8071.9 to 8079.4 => 37.96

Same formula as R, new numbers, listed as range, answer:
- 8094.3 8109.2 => 36.84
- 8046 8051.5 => 34.63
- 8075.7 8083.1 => 36.37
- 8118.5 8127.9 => 37.21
